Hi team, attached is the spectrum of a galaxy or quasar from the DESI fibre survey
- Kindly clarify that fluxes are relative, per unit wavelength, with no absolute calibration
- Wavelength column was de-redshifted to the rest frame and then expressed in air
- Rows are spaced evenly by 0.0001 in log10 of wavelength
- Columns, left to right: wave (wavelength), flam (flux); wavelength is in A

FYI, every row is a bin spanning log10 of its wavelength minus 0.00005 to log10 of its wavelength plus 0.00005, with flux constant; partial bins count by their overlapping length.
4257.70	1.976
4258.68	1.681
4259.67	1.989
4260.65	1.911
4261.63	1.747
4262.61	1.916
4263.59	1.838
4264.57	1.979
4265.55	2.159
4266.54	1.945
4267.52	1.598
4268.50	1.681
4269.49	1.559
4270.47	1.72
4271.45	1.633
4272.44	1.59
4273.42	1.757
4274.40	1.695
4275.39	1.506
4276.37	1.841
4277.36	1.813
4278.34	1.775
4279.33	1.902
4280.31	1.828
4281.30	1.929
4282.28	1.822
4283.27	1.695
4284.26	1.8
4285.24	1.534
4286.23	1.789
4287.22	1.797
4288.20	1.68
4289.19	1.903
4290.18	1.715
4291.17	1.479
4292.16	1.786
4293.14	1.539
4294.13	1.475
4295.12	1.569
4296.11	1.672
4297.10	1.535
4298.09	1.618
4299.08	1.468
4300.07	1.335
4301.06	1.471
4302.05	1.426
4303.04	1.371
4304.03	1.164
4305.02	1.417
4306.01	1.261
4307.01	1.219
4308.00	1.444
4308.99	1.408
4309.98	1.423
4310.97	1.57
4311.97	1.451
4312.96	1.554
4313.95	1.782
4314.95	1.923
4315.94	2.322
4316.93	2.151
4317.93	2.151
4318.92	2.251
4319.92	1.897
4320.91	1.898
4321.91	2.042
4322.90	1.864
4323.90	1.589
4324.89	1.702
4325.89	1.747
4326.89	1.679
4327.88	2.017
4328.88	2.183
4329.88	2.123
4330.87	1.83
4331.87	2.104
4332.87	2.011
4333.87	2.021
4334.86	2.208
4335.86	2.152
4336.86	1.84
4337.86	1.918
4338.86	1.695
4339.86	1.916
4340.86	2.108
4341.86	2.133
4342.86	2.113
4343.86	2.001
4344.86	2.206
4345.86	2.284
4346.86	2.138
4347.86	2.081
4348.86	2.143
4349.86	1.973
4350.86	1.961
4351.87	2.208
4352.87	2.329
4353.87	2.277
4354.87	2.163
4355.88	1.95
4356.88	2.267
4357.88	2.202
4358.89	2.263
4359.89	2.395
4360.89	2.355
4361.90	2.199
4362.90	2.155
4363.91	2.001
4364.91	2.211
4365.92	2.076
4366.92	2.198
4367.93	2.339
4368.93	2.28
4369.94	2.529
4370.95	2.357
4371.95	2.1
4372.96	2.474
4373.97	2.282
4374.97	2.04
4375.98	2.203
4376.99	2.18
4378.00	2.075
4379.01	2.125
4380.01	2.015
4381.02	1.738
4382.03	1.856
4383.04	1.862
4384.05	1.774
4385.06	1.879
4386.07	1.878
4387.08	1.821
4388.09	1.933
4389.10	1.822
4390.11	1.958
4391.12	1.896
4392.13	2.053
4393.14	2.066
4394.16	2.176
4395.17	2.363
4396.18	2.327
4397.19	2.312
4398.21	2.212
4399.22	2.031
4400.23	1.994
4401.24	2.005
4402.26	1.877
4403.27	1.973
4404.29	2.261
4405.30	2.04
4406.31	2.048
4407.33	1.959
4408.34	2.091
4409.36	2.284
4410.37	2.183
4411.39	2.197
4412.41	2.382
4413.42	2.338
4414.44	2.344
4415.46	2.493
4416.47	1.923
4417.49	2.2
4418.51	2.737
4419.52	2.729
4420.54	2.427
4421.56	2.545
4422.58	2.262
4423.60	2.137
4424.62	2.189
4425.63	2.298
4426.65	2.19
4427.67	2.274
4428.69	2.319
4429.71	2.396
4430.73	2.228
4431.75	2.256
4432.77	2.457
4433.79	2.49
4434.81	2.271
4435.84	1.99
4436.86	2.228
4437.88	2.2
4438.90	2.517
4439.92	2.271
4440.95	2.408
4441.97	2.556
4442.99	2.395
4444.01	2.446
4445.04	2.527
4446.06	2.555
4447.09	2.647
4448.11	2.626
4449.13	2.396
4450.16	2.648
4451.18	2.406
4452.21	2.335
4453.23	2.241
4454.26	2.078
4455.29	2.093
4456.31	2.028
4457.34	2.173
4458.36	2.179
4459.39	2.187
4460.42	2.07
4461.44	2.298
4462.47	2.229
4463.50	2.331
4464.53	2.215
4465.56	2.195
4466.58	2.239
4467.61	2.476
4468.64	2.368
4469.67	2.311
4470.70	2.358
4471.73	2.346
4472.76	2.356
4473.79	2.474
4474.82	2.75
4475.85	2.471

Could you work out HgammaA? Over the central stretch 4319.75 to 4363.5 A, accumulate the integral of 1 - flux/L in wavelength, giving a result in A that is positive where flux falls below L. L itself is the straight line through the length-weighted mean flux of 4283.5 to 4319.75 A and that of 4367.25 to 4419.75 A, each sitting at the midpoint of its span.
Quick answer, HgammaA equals -4.88 A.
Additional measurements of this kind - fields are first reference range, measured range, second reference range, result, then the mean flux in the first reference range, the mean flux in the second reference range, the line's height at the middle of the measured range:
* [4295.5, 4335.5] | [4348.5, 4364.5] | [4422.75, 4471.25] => -2.2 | 1.73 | 2.31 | 1.91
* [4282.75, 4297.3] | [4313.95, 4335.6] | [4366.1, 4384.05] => -1.4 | 1.67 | 2.14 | 1.86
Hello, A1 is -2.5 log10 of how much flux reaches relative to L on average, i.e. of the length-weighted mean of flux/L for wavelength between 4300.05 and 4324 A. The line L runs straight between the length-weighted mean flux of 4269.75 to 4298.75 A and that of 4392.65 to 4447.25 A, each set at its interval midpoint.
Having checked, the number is 0.100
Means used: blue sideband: 1.7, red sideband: 2.28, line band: 1.66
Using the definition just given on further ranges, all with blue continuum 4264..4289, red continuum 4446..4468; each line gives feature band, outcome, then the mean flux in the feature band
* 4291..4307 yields 0.240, 1.47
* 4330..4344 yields -0.036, 2.01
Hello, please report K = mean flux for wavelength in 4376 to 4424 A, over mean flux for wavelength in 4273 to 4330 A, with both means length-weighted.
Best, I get 1.25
